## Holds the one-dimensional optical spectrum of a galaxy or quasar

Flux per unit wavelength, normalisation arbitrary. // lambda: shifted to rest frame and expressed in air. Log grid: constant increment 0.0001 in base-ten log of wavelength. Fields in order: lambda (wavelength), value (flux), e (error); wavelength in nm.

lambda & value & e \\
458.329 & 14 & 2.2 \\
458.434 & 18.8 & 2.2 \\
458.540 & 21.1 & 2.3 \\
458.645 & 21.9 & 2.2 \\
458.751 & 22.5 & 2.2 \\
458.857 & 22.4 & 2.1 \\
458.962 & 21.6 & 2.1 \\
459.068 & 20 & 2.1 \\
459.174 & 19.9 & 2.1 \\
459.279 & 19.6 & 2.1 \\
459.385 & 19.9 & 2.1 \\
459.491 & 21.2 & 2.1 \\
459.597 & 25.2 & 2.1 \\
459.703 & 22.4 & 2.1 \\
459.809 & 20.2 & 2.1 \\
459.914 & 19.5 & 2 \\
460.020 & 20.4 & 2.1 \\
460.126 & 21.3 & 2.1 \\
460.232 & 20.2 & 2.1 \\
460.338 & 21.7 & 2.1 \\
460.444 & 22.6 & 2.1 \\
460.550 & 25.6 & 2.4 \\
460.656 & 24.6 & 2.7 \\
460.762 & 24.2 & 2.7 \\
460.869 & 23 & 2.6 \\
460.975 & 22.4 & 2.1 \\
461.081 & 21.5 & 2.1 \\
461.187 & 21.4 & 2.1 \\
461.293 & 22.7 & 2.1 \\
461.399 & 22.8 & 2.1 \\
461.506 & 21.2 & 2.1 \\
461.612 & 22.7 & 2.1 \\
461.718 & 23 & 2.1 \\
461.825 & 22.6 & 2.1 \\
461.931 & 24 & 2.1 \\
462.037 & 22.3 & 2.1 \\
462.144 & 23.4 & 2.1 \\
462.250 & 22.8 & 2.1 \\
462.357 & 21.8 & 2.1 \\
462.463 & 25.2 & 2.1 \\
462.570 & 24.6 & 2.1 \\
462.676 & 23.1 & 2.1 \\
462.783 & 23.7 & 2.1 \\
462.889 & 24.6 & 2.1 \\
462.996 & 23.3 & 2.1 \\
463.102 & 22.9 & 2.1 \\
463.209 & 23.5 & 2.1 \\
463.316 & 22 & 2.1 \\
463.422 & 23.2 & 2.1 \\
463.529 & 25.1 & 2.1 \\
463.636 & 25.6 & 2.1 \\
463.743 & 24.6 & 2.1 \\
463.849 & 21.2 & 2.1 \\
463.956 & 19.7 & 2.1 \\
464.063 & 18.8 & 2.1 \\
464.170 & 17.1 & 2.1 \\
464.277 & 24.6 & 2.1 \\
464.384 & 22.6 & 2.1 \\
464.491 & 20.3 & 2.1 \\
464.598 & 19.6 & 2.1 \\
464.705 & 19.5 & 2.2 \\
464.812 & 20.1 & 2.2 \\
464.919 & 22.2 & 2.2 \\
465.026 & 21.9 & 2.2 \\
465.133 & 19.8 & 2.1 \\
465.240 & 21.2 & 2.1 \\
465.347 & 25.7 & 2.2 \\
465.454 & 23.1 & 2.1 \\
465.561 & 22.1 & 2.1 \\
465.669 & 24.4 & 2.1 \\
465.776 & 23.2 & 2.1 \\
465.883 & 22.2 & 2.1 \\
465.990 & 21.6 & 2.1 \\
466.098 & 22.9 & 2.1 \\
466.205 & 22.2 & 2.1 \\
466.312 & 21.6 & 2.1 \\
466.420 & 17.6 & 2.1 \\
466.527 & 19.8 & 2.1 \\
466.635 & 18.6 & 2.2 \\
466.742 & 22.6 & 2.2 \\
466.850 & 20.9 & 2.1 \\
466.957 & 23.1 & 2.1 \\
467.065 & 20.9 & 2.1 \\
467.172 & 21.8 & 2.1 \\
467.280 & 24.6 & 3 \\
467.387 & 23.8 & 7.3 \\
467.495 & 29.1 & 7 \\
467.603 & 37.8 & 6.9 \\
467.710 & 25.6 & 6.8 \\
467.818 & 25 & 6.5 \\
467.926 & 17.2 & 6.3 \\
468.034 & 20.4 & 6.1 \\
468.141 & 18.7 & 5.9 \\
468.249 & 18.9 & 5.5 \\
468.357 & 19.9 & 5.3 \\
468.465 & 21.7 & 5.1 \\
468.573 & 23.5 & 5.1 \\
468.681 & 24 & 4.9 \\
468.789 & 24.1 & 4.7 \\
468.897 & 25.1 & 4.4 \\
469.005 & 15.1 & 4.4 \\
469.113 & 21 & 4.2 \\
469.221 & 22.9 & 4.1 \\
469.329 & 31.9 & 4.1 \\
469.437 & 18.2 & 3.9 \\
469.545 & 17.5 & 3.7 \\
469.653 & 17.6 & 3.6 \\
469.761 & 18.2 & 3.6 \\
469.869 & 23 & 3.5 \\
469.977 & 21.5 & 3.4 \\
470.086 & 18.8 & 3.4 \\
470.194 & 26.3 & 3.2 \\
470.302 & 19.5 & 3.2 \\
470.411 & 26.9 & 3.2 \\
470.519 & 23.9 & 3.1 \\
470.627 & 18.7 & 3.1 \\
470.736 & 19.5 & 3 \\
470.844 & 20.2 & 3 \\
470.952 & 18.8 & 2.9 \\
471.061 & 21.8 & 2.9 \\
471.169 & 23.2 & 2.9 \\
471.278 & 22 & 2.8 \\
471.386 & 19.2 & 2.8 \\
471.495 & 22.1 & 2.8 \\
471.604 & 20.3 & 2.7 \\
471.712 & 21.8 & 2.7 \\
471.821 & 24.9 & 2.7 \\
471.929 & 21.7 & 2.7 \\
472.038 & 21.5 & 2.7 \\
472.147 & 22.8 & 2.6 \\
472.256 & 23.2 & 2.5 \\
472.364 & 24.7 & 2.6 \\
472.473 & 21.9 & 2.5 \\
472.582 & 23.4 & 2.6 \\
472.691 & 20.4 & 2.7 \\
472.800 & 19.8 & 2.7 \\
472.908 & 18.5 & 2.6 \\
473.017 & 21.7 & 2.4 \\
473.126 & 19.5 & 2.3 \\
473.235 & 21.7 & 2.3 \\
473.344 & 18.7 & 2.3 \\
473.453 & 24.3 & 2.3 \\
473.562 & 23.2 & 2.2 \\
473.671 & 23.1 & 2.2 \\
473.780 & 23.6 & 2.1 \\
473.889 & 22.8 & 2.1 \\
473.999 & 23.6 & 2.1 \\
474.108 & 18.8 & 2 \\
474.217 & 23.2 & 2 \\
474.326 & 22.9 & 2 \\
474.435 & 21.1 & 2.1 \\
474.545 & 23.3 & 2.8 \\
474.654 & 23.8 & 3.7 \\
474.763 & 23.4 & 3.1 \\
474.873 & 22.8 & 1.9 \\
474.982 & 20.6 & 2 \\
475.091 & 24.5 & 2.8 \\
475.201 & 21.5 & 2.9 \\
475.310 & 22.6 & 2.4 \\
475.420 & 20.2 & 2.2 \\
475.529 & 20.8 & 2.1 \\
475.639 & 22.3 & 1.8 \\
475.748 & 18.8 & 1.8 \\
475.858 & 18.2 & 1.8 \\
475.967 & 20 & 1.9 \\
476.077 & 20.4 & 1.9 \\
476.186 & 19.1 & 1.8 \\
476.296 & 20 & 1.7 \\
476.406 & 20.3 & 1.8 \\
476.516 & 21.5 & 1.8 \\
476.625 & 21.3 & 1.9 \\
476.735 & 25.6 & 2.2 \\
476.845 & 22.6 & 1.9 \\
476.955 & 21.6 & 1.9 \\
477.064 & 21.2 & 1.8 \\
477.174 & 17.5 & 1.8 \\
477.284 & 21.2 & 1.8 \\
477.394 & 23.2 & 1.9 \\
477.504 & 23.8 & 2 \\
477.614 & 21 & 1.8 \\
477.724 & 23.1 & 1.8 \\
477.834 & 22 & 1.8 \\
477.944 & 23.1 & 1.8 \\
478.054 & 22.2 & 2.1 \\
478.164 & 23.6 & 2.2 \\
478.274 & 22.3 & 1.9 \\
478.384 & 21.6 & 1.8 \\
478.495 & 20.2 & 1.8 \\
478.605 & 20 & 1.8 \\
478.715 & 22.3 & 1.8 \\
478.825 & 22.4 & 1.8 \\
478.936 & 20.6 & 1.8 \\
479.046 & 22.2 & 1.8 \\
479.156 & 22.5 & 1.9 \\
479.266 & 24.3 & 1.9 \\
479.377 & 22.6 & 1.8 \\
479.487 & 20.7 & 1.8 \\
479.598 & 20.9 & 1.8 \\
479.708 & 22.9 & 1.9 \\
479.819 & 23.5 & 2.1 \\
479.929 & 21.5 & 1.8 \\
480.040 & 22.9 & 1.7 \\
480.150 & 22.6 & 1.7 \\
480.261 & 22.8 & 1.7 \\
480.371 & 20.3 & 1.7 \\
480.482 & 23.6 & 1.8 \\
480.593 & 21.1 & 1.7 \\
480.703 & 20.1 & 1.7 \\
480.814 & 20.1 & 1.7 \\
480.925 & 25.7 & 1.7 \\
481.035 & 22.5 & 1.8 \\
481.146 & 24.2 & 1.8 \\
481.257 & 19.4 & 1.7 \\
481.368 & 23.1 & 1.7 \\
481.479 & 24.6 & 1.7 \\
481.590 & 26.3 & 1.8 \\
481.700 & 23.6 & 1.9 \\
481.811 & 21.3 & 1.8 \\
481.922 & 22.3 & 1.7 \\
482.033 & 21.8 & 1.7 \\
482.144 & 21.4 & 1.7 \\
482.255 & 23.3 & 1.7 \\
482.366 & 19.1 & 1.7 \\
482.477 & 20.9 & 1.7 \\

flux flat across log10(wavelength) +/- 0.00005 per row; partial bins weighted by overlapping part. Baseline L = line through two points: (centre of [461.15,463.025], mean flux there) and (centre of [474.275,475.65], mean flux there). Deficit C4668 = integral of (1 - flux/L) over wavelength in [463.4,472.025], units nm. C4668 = 0.29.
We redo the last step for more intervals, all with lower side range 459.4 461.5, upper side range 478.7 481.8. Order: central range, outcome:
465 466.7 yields 0.04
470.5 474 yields 0.11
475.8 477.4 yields 0.11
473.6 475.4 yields -0.01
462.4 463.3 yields -0.06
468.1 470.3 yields 0.09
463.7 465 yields 0.08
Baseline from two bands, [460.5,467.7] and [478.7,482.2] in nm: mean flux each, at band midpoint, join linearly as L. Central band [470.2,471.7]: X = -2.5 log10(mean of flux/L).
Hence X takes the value 0.06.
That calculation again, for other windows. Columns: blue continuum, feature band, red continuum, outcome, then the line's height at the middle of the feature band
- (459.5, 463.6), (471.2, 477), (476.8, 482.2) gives 0.03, 22.4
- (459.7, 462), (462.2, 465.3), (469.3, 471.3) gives -0.01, 22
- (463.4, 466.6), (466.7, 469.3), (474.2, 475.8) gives -0.05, 21.9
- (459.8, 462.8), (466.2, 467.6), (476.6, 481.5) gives -0.01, 22.4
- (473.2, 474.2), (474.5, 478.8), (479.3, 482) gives 0.03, 22.3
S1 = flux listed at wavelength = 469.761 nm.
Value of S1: 18.2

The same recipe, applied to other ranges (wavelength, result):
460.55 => 25.6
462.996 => 23.3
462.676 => 23.1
